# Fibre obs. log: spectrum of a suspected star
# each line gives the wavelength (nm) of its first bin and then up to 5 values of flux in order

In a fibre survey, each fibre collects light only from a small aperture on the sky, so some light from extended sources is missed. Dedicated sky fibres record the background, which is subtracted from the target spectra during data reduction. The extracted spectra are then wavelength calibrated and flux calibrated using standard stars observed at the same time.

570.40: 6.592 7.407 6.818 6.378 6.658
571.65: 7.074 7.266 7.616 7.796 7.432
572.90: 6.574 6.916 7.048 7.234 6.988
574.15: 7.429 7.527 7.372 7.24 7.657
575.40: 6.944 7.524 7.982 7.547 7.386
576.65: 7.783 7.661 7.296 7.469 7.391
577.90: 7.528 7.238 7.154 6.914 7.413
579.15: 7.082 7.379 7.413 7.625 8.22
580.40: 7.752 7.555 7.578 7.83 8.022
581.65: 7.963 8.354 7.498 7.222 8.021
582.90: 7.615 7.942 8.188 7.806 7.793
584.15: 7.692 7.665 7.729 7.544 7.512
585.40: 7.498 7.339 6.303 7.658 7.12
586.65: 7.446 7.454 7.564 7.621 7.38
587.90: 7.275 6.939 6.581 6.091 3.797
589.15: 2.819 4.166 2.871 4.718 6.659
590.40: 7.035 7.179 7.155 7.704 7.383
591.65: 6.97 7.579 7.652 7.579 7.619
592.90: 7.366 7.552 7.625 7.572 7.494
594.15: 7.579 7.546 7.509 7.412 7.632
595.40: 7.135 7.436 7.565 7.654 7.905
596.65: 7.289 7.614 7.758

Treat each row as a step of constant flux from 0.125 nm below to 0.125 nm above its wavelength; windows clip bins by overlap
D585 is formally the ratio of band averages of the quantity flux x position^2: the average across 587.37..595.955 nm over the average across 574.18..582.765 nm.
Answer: 0.9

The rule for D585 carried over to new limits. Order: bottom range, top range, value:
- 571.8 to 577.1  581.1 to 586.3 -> 1.07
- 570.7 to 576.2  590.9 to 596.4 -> 1.11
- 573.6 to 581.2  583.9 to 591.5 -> 0.93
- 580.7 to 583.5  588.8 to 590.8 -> 0.65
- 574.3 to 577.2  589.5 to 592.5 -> 0.94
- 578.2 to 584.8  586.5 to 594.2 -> 0.90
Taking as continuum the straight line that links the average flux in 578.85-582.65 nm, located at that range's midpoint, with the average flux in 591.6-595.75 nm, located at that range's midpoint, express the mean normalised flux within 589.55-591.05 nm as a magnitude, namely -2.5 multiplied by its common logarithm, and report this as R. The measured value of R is 0.25 mag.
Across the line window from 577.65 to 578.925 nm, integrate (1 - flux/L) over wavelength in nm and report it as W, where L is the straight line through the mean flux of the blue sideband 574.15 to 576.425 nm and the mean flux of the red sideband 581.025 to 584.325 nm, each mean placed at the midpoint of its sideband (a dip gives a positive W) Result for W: 0.061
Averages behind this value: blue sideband 7.47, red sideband 7.84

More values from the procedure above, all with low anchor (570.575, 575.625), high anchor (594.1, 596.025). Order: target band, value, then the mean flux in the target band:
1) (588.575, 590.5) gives 0.70 nm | 4.71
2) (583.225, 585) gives -0.11 nm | 7.78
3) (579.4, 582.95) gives -0.23 nm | 7.75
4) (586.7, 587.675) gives -0.02 nm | 7.51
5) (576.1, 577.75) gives -0.06 nm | 7.5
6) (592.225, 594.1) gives -0.03 nm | 7.55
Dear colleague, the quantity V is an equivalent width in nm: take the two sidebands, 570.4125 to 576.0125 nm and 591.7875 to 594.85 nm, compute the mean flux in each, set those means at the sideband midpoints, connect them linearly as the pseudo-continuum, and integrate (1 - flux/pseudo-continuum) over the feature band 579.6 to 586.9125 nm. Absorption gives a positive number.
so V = -0.269 nm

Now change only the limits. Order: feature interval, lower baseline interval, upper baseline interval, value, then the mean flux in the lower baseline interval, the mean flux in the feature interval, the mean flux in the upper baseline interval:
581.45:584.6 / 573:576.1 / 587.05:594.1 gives -0.38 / 7.32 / 7.82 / 6.65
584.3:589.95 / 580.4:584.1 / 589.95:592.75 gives 0.77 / 7.81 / 6.5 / 7.25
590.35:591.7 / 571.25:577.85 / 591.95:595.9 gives 0.04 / 7.34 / 7.26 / 7.52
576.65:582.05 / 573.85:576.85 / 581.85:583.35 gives 0.05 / 7.47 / 7.57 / 7.77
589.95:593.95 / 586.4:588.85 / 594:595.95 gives -0.02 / 7.05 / 7.33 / 7.47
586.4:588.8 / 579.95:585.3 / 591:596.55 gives 0.17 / 7.78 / 7.11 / 7.52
